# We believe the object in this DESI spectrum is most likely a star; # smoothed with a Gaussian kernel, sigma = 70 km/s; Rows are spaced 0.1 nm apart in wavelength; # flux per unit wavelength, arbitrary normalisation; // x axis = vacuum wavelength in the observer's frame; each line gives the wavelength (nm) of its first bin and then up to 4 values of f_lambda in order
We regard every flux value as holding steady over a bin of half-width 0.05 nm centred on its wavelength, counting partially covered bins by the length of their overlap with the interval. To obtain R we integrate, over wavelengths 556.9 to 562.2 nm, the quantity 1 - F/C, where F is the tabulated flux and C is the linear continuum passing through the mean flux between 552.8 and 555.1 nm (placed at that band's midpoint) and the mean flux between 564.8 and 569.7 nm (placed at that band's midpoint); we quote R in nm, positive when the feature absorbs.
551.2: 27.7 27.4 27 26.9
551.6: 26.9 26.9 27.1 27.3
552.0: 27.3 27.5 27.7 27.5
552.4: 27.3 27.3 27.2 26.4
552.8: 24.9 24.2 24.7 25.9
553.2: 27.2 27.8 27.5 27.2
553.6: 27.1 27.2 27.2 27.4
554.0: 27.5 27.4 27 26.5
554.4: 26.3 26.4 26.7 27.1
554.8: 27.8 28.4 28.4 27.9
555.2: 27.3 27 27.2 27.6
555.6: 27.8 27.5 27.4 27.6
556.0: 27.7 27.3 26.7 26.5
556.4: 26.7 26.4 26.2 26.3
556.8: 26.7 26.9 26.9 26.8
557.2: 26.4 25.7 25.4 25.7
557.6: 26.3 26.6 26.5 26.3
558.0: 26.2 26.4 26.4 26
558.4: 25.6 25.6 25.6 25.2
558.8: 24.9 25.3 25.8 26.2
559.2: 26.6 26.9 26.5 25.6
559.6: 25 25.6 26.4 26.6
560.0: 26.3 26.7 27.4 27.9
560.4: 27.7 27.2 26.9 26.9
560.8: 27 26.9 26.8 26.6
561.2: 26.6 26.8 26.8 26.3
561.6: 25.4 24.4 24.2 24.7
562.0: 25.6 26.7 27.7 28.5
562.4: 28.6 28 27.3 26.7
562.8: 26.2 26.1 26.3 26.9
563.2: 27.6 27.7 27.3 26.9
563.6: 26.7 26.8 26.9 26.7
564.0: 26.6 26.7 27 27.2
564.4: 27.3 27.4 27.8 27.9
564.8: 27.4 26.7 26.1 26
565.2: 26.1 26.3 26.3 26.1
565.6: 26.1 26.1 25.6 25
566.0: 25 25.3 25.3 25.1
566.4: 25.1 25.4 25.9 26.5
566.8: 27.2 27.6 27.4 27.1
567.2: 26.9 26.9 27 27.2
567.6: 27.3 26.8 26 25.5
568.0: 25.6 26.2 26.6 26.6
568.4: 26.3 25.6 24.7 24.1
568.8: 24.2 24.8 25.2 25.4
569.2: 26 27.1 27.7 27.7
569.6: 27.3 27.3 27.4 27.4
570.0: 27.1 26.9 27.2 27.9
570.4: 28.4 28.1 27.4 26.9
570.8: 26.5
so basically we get 0.07 nm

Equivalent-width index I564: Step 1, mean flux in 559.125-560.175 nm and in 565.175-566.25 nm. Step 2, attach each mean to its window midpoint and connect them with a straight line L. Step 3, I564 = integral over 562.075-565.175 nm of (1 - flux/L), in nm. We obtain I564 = -0.14 nm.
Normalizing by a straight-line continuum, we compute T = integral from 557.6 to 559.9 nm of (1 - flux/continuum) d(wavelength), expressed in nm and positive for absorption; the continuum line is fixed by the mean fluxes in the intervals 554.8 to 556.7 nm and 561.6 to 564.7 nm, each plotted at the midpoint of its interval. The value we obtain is 0.095 nm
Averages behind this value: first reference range 27.3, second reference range 26.8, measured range 26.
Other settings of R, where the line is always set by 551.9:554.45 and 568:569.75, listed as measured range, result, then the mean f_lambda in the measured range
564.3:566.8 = 0.001 nm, 26.2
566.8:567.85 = -0.037 nm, 27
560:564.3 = -0.064 nm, 26.8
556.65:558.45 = 0.023 nm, 26.3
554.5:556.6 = -0.045 nm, 27.3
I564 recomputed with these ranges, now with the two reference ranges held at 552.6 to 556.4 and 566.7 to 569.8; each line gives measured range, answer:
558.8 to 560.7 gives 0.02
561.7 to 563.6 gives -0.01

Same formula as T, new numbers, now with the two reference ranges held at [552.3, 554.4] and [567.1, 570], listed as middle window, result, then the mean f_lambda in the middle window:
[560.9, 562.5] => 0.005 nm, 26.4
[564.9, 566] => 0.019 nm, 26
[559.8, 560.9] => -0.019 nm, 27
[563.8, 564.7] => -0.023 nm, 27.1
